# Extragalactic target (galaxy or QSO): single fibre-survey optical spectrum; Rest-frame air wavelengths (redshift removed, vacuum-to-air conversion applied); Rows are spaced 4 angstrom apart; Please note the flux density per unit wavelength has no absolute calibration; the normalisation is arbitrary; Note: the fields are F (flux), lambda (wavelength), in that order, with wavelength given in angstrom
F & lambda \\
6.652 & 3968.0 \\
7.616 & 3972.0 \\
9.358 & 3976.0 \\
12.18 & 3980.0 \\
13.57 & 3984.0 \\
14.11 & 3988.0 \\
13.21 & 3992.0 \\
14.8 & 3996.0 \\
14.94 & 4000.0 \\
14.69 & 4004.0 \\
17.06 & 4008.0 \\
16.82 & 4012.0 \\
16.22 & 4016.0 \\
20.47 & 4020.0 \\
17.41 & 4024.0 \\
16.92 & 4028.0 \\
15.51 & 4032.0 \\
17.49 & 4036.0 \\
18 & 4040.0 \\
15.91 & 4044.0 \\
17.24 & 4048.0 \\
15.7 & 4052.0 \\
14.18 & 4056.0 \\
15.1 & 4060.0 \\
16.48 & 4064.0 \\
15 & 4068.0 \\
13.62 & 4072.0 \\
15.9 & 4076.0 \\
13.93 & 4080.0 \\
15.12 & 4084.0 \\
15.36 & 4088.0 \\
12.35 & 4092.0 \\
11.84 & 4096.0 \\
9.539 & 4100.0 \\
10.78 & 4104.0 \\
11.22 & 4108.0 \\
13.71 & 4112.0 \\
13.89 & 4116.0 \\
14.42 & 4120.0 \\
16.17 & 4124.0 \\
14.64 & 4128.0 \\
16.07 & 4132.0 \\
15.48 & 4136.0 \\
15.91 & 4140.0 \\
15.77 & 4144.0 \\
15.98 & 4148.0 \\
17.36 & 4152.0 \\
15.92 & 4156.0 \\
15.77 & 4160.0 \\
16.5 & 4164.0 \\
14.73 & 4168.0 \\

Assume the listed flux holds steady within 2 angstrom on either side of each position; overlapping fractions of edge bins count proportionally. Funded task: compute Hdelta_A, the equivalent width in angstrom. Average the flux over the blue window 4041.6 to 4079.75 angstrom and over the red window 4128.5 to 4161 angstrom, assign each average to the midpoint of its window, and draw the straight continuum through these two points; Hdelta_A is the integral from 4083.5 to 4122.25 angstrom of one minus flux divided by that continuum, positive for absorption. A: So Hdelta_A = 7.3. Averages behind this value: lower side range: 15.4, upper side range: 16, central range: 12.8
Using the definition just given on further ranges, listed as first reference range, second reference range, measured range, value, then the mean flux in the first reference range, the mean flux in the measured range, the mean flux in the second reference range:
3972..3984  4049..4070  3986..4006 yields -4.4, 10.7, 14.3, 15.4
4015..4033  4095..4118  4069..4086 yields -1.1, 17.5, 14.7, 11.8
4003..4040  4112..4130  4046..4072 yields 1.1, 17.1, 15.5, 14.7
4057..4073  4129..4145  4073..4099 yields 2.3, 15.1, 13.9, 15.7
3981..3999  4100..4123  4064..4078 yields -2.1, 13.9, 15.1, 12.7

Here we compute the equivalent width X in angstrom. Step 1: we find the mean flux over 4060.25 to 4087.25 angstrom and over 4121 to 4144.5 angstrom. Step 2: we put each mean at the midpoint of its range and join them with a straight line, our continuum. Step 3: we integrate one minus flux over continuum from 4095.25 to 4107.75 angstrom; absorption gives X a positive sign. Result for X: 3.8 angstrom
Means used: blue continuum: 15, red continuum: 15.6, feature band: 10.7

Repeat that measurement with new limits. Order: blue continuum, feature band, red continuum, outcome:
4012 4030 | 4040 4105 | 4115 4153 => 9.0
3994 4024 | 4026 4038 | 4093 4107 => -1.3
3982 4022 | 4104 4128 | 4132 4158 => 3.4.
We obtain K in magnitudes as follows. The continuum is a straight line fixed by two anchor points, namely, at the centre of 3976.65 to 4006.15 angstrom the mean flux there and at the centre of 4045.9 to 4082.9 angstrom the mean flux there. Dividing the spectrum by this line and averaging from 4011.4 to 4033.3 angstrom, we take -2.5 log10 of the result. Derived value -0.20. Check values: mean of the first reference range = 13.7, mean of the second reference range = 15.2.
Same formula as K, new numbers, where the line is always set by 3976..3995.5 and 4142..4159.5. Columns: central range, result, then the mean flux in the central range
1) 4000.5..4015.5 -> -0.20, 16.1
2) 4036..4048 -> -0.21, 17.1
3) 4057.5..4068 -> -0.08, 15.6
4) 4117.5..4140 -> 0.03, 15.4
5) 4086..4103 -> 0.23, 12.2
